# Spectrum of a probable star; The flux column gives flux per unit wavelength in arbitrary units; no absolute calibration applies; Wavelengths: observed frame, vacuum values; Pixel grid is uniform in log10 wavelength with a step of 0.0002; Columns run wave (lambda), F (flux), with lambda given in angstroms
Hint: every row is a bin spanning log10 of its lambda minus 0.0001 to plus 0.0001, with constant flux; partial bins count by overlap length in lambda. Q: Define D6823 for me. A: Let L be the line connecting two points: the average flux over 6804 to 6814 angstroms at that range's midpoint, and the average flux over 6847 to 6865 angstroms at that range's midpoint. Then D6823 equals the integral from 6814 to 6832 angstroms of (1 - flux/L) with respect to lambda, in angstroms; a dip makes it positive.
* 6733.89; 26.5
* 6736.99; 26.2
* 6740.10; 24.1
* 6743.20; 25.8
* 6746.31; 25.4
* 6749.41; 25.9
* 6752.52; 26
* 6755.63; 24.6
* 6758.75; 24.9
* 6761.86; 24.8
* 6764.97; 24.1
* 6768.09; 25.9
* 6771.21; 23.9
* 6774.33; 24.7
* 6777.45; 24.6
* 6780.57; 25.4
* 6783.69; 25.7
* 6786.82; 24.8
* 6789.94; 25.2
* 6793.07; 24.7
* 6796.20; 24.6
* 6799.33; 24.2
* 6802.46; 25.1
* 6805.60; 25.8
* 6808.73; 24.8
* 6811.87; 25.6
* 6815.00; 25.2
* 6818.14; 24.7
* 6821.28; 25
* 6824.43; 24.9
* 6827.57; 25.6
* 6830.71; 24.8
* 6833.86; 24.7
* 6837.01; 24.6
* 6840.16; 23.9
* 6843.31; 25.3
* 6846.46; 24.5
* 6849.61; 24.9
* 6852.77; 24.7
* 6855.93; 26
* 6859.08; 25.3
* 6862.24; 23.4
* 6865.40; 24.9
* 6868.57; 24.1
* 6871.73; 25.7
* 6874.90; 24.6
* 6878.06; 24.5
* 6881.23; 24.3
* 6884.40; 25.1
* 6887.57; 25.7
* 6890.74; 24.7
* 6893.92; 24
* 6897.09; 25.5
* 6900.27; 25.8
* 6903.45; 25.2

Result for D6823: 0.1 angstroms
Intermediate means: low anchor 25.4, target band 25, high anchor 24.8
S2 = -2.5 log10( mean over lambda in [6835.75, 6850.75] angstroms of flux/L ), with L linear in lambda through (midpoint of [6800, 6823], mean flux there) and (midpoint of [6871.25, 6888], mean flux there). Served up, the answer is 0.02 mag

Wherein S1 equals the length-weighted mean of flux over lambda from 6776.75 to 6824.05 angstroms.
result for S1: 25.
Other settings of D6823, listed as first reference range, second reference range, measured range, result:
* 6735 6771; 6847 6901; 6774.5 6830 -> 0.07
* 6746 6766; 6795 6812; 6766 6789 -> 0.06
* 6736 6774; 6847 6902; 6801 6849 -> 0.02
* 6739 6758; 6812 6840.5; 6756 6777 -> 0.43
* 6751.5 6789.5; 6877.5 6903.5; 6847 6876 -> 0.16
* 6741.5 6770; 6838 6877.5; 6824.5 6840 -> 0.04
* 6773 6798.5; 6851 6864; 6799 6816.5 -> -0.19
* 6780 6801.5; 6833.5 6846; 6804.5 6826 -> -0.31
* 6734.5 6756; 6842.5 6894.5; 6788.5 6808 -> 0.23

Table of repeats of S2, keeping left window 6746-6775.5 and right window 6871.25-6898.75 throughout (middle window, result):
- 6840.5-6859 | -0.005 mag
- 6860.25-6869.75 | 0.032 mag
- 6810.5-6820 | -0.010 mag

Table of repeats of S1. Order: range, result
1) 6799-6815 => 25.2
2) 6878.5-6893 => 24.9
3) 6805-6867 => 24.9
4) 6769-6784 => 24.8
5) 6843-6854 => 24.8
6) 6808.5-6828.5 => 25.1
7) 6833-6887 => 24.8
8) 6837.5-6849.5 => 24.6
